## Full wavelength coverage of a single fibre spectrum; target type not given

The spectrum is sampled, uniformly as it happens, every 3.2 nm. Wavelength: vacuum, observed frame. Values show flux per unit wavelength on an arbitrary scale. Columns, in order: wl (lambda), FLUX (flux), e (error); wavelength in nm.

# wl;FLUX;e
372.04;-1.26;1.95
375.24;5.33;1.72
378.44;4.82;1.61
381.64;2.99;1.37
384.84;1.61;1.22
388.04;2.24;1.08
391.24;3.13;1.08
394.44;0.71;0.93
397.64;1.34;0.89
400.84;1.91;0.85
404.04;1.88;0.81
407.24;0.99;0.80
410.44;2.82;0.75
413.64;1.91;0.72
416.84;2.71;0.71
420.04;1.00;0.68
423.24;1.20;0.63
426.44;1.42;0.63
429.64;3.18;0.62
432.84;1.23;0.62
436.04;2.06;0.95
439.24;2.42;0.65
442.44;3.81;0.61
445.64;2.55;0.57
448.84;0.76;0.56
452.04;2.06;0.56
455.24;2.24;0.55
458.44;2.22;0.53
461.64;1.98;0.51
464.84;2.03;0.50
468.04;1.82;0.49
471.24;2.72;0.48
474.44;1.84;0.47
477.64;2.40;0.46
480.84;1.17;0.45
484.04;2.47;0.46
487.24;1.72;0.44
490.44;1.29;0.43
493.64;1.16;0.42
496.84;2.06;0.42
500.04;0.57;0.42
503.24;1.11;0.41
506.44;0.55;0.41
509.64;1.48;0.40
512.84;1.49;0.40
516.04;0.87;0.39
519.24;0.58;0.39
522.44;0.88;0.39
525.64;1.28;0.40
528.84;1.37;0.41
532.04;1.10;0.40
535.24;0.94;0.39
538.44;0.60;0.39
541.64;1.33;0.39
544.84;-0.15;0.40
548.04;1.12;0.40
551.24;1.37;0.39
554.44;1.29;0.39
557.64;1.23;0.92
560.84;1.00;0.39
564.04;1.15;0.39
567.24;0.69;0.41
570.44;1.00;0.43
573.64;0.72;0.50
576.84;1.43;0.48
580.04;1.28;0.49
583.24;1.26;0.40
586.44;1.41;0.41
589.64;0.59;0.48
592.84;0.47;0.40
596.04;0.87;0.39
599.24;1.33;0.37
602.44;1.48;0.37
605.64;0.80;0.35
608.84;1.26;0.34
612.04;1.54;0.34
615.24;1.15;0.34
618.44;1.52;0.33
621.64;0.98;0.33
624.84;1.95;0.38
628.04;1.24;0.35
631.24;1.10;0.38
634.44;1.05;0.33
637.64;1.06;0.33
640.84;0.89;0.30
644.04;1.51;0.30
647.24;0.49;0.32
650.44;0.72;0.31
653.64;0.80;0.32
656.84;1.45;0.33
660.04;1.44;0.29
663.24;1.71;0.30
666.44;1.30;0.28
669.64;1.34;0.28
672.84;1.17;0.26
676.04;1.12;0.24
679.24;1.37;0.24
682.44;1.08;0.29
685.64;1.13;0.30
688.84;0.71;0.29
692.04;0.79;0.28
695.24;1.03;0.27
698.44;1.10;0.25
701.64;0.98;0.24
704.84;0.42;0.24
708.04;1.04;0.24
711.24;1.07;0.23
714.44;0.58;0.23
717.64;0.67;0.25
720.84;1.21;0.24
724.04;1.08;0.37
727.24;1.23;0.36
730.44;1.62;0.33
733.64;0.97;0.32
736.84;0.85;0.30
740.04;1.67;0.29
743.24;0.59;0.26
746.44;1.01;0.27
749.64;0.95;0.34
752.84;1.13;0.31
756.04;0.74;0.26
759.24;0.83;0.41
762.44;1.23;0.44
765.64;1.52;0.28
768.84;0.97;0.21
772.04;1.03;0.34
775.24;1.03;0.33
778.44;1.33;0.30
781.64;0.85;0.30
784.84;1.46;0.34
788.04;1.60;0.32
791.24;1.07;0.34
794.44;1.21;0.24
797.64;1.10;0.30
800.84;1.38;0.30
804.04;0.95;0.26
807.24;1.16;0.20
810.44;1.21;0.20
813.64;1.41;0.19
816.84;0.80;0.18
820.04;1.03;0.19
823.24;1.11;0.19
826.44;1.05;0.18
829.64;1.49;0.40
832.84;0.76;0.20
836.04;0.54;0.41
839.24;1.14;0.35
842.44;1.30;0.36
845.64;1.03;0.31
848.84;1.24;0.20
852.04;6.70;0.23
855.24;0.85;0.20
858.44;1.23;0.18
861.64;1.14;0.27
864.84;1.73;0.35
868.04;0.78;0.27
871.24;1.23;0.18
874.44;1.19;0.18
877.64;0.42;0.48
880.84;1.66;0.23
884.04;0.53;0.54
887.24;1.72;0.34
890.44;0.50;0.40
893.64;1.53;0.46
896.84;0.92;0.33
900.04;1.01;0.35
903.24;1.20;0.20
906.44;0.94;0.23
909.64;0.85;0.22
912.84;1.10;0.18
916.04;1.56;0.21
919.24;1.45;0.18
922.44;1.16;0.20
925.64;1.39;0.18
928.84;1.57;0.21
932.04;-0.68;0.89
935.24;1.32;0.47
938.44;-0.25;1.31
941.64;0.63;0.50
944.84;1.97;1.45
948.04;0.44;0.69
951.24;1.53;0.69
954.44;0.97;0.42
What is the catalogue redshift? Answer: 1.28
